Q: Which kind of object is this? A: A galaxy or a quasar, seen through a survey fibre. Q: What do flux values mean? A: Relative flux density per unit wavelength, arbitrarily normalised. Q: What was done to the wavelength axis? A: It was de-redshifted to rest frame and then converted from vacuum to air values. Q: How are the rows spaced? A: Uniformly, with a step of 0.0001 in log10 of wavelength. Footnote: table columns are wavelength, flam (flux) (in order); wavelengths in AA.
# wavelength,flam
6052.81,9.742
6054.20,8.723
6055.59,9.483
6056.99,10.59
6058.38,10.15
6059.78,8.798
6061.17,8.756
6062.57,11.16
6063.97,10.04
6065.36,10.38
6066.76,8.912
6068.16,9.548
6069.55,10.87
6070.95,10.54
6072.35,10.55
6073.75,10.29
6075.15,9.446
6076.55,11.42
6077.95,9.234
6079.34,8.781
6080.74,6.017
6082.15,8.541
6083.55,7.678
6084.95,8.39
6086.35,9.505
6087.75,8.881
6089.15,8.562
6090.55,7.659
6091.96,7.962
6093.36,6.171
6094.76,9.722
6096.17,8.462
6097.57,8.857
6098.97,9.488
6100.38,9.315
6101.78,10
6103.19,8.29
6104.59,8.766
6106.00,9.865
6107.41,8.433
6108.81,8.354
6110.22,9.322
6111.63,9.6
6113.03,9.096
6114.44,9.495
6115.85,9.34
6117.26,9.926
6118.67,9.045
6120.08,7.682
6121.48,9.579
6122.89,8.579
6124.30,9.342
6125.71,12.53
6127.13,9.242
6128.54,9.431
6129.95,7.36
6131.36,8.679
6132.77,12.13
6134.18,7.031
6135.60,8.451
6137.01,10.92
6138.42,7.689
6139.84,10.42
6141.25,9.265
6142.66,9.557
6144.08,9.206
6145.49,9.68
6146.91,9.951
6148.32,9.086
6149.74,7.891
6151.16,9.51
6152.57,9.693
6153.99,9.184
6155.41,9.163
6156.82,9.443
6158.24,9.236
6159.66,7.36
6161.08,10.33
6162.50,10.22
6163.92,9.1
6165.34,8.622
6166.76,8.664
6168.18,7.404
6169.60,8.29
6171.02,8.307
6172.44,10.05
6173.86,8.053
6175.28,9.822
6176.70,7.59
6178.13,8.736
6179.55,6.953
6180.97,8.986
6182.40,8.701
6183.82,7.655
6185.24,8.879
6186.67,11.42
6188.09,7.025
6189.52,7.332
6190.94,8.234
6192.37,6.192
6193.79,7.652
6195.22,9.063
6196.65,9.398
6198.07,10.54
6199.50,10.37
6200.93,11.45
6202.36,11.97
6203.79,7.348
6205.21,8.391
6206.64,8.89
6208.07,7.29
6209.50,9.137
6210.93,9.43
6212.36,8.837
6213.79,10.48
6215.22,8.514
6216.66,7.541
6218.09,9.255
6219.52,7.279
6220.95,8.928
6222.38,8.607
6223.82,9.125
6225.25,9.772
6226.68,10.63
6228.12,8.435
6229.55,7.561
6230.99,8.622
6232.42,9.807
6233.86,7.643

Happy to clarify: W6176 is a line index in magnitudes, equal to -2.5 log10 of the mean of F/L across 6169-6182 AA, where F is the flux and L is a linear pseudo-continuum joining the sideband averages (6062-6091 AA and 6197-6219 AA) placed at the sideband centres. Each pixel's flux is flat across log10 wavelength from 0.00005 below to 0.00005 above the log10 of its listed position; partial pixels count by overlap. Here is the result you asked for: 0.09 mag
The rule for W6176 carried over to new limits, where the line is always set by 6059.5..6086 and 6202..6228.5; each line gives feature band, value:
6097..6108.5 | 0.03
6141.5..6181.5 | 0.02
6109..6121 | 0.01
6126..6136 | 0.02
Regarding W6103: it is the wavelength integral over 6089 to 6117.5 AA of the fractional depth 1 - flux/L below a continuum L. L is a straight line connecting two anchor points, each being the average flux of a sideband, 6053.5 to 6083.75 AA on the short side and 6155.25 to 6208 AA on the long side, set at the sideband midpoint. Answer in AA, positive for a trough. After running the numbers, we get 1.4 AA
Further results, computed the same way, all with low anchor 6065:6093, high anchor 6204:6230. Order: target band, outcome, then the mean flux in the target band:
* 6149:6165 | -0.5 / 9.18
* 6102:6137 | -0.7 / 9.19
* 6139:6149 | -0.7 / 9.57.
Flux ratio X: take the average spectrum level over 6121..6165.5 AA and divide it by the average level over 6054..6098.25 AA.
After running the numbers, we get 1.01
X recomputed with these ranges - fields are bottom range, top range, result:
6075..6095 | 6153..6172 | 1.05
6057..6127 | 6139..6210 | 0.97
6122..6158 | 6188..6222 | 0.94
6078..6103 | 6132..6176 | 1.08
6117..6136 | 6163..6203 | 0.96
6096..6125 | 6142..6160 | 1.01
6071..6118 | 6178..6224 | 0.98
